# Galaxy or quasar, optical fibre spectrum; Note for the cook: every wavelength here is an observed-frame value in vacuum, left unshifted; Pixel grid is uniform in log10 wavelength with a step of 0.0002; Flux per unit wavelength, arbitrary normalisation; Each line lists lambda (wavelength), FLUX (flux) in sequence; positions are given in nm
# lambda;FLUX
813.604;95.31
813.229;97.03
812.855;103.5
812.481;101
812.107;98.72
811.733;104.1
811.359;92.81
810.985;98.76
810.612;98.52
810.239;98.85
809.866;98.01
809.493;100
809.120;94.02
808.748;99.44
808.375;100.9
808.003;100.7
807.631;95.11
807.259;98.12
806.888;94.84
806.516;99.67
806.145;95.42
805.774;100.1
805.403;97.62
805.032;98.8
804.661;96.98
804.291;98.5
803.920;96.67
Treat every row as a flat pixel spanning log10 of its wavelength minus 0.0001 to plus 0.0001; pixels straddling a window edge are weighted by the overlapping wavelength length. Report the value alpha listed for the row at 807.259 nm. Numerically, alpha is 98.12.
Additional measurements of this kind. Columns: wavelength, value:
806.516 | 99.67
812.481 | 101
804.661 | 96.98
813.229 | 97.03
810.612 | 98.52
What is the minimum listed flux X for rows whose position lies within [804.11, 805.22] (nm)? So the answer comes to 96.98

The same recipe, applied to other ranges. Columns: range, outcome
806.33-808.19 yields 94.84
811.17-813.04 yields 92.81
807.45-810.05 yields 94.02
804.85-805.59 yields 97.62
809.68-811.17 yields 98.01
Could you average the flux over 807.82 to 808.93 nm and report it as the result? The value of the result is 100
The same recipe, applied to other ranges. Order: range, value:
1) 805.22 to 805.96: 98.9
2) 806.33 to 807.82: 97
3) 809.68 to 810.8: 98.5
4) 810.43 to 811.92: 98.5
